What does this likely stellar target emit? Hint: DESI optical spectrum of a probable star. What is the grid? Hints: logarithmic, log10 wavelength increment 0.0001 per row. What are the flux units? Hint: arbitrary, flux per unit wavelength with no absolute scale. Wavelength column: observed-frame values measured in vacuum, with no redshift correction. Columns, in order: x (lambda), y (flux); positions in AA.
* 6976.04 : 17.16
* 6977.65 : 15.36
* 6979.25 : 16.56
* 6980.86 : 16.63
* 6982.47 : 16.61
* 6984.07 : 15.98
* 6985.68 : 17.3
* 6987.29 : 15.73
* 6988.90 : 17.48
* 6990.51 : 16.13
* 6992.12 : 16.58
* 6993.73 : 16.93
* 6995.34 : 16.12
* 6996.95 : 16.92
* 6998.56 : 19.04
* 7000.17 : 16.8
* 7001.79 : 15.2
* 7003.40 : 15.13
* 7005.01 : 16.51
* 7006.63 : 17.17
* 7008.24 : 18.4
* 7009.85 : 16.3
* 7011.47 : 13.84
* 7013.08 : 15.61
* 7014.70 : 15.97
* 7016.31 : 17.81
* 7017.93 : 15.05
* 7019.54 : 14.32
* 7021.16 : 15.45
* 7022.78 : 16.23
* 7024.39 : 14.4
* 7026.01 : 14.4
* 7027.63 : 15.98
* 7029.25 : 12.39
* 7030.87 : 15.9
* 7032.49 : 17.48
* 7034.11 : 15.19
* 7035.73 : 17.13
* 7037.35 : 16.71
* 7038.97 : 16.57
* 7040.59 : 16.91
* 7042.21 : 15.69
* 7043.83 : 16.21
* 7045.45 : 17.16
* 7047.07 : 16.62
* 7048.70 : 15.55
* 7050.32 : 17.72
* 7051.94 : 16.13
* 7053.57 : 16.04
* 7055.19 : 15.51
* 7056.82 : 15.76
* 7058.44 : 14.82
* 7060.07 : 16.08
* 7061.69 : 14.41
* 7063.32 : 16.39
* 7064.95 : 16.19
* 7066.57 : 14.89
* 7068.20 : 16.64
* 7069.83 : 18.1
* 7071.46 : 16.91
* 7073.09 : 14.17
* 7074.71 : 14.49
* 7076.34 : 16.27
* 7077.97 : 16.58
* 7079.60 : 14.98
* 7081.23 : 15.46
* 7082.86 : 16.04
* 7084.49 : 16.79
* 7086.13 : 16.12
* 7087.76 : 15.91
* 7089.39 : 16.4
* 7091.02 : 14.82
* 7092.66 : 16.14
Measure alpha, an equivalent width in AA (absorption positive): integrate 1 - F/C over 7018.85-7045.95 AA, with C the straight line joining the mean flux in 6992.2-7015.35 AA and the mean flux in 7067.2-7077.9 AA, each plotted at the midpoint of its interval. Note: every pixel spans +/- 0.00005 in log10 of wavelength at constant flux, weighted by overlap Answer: 0.88 AA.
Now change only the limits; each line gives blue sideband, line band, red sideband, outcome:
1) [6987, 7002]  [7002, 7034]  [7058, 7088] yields 1.6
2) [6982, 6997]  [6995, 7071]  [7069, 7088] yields 1.0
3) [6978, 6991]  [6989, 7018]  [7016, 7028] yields -1.0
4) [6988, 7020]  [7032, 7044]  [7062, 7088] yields -0.2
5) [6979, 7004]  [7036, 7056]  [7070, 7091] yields -0.3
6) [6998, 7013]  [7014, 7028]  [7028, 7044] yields 0.6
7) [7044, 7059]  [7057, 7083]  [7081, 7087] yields 0.6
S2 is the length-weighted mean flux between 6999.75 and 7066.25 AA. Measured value 15.9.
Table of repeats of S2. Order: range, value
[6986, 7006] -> 16.6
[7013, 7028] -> 15.5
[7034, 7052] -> 16.5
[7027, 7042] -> 16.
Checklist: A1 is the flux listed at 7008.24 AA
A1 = 18.4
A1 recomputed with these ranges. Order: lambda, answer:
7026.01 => 14.4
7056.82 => 15.76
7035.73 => 17.13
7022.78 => 16.23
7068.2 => 16.64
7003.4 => 15.13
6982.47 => 16.61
